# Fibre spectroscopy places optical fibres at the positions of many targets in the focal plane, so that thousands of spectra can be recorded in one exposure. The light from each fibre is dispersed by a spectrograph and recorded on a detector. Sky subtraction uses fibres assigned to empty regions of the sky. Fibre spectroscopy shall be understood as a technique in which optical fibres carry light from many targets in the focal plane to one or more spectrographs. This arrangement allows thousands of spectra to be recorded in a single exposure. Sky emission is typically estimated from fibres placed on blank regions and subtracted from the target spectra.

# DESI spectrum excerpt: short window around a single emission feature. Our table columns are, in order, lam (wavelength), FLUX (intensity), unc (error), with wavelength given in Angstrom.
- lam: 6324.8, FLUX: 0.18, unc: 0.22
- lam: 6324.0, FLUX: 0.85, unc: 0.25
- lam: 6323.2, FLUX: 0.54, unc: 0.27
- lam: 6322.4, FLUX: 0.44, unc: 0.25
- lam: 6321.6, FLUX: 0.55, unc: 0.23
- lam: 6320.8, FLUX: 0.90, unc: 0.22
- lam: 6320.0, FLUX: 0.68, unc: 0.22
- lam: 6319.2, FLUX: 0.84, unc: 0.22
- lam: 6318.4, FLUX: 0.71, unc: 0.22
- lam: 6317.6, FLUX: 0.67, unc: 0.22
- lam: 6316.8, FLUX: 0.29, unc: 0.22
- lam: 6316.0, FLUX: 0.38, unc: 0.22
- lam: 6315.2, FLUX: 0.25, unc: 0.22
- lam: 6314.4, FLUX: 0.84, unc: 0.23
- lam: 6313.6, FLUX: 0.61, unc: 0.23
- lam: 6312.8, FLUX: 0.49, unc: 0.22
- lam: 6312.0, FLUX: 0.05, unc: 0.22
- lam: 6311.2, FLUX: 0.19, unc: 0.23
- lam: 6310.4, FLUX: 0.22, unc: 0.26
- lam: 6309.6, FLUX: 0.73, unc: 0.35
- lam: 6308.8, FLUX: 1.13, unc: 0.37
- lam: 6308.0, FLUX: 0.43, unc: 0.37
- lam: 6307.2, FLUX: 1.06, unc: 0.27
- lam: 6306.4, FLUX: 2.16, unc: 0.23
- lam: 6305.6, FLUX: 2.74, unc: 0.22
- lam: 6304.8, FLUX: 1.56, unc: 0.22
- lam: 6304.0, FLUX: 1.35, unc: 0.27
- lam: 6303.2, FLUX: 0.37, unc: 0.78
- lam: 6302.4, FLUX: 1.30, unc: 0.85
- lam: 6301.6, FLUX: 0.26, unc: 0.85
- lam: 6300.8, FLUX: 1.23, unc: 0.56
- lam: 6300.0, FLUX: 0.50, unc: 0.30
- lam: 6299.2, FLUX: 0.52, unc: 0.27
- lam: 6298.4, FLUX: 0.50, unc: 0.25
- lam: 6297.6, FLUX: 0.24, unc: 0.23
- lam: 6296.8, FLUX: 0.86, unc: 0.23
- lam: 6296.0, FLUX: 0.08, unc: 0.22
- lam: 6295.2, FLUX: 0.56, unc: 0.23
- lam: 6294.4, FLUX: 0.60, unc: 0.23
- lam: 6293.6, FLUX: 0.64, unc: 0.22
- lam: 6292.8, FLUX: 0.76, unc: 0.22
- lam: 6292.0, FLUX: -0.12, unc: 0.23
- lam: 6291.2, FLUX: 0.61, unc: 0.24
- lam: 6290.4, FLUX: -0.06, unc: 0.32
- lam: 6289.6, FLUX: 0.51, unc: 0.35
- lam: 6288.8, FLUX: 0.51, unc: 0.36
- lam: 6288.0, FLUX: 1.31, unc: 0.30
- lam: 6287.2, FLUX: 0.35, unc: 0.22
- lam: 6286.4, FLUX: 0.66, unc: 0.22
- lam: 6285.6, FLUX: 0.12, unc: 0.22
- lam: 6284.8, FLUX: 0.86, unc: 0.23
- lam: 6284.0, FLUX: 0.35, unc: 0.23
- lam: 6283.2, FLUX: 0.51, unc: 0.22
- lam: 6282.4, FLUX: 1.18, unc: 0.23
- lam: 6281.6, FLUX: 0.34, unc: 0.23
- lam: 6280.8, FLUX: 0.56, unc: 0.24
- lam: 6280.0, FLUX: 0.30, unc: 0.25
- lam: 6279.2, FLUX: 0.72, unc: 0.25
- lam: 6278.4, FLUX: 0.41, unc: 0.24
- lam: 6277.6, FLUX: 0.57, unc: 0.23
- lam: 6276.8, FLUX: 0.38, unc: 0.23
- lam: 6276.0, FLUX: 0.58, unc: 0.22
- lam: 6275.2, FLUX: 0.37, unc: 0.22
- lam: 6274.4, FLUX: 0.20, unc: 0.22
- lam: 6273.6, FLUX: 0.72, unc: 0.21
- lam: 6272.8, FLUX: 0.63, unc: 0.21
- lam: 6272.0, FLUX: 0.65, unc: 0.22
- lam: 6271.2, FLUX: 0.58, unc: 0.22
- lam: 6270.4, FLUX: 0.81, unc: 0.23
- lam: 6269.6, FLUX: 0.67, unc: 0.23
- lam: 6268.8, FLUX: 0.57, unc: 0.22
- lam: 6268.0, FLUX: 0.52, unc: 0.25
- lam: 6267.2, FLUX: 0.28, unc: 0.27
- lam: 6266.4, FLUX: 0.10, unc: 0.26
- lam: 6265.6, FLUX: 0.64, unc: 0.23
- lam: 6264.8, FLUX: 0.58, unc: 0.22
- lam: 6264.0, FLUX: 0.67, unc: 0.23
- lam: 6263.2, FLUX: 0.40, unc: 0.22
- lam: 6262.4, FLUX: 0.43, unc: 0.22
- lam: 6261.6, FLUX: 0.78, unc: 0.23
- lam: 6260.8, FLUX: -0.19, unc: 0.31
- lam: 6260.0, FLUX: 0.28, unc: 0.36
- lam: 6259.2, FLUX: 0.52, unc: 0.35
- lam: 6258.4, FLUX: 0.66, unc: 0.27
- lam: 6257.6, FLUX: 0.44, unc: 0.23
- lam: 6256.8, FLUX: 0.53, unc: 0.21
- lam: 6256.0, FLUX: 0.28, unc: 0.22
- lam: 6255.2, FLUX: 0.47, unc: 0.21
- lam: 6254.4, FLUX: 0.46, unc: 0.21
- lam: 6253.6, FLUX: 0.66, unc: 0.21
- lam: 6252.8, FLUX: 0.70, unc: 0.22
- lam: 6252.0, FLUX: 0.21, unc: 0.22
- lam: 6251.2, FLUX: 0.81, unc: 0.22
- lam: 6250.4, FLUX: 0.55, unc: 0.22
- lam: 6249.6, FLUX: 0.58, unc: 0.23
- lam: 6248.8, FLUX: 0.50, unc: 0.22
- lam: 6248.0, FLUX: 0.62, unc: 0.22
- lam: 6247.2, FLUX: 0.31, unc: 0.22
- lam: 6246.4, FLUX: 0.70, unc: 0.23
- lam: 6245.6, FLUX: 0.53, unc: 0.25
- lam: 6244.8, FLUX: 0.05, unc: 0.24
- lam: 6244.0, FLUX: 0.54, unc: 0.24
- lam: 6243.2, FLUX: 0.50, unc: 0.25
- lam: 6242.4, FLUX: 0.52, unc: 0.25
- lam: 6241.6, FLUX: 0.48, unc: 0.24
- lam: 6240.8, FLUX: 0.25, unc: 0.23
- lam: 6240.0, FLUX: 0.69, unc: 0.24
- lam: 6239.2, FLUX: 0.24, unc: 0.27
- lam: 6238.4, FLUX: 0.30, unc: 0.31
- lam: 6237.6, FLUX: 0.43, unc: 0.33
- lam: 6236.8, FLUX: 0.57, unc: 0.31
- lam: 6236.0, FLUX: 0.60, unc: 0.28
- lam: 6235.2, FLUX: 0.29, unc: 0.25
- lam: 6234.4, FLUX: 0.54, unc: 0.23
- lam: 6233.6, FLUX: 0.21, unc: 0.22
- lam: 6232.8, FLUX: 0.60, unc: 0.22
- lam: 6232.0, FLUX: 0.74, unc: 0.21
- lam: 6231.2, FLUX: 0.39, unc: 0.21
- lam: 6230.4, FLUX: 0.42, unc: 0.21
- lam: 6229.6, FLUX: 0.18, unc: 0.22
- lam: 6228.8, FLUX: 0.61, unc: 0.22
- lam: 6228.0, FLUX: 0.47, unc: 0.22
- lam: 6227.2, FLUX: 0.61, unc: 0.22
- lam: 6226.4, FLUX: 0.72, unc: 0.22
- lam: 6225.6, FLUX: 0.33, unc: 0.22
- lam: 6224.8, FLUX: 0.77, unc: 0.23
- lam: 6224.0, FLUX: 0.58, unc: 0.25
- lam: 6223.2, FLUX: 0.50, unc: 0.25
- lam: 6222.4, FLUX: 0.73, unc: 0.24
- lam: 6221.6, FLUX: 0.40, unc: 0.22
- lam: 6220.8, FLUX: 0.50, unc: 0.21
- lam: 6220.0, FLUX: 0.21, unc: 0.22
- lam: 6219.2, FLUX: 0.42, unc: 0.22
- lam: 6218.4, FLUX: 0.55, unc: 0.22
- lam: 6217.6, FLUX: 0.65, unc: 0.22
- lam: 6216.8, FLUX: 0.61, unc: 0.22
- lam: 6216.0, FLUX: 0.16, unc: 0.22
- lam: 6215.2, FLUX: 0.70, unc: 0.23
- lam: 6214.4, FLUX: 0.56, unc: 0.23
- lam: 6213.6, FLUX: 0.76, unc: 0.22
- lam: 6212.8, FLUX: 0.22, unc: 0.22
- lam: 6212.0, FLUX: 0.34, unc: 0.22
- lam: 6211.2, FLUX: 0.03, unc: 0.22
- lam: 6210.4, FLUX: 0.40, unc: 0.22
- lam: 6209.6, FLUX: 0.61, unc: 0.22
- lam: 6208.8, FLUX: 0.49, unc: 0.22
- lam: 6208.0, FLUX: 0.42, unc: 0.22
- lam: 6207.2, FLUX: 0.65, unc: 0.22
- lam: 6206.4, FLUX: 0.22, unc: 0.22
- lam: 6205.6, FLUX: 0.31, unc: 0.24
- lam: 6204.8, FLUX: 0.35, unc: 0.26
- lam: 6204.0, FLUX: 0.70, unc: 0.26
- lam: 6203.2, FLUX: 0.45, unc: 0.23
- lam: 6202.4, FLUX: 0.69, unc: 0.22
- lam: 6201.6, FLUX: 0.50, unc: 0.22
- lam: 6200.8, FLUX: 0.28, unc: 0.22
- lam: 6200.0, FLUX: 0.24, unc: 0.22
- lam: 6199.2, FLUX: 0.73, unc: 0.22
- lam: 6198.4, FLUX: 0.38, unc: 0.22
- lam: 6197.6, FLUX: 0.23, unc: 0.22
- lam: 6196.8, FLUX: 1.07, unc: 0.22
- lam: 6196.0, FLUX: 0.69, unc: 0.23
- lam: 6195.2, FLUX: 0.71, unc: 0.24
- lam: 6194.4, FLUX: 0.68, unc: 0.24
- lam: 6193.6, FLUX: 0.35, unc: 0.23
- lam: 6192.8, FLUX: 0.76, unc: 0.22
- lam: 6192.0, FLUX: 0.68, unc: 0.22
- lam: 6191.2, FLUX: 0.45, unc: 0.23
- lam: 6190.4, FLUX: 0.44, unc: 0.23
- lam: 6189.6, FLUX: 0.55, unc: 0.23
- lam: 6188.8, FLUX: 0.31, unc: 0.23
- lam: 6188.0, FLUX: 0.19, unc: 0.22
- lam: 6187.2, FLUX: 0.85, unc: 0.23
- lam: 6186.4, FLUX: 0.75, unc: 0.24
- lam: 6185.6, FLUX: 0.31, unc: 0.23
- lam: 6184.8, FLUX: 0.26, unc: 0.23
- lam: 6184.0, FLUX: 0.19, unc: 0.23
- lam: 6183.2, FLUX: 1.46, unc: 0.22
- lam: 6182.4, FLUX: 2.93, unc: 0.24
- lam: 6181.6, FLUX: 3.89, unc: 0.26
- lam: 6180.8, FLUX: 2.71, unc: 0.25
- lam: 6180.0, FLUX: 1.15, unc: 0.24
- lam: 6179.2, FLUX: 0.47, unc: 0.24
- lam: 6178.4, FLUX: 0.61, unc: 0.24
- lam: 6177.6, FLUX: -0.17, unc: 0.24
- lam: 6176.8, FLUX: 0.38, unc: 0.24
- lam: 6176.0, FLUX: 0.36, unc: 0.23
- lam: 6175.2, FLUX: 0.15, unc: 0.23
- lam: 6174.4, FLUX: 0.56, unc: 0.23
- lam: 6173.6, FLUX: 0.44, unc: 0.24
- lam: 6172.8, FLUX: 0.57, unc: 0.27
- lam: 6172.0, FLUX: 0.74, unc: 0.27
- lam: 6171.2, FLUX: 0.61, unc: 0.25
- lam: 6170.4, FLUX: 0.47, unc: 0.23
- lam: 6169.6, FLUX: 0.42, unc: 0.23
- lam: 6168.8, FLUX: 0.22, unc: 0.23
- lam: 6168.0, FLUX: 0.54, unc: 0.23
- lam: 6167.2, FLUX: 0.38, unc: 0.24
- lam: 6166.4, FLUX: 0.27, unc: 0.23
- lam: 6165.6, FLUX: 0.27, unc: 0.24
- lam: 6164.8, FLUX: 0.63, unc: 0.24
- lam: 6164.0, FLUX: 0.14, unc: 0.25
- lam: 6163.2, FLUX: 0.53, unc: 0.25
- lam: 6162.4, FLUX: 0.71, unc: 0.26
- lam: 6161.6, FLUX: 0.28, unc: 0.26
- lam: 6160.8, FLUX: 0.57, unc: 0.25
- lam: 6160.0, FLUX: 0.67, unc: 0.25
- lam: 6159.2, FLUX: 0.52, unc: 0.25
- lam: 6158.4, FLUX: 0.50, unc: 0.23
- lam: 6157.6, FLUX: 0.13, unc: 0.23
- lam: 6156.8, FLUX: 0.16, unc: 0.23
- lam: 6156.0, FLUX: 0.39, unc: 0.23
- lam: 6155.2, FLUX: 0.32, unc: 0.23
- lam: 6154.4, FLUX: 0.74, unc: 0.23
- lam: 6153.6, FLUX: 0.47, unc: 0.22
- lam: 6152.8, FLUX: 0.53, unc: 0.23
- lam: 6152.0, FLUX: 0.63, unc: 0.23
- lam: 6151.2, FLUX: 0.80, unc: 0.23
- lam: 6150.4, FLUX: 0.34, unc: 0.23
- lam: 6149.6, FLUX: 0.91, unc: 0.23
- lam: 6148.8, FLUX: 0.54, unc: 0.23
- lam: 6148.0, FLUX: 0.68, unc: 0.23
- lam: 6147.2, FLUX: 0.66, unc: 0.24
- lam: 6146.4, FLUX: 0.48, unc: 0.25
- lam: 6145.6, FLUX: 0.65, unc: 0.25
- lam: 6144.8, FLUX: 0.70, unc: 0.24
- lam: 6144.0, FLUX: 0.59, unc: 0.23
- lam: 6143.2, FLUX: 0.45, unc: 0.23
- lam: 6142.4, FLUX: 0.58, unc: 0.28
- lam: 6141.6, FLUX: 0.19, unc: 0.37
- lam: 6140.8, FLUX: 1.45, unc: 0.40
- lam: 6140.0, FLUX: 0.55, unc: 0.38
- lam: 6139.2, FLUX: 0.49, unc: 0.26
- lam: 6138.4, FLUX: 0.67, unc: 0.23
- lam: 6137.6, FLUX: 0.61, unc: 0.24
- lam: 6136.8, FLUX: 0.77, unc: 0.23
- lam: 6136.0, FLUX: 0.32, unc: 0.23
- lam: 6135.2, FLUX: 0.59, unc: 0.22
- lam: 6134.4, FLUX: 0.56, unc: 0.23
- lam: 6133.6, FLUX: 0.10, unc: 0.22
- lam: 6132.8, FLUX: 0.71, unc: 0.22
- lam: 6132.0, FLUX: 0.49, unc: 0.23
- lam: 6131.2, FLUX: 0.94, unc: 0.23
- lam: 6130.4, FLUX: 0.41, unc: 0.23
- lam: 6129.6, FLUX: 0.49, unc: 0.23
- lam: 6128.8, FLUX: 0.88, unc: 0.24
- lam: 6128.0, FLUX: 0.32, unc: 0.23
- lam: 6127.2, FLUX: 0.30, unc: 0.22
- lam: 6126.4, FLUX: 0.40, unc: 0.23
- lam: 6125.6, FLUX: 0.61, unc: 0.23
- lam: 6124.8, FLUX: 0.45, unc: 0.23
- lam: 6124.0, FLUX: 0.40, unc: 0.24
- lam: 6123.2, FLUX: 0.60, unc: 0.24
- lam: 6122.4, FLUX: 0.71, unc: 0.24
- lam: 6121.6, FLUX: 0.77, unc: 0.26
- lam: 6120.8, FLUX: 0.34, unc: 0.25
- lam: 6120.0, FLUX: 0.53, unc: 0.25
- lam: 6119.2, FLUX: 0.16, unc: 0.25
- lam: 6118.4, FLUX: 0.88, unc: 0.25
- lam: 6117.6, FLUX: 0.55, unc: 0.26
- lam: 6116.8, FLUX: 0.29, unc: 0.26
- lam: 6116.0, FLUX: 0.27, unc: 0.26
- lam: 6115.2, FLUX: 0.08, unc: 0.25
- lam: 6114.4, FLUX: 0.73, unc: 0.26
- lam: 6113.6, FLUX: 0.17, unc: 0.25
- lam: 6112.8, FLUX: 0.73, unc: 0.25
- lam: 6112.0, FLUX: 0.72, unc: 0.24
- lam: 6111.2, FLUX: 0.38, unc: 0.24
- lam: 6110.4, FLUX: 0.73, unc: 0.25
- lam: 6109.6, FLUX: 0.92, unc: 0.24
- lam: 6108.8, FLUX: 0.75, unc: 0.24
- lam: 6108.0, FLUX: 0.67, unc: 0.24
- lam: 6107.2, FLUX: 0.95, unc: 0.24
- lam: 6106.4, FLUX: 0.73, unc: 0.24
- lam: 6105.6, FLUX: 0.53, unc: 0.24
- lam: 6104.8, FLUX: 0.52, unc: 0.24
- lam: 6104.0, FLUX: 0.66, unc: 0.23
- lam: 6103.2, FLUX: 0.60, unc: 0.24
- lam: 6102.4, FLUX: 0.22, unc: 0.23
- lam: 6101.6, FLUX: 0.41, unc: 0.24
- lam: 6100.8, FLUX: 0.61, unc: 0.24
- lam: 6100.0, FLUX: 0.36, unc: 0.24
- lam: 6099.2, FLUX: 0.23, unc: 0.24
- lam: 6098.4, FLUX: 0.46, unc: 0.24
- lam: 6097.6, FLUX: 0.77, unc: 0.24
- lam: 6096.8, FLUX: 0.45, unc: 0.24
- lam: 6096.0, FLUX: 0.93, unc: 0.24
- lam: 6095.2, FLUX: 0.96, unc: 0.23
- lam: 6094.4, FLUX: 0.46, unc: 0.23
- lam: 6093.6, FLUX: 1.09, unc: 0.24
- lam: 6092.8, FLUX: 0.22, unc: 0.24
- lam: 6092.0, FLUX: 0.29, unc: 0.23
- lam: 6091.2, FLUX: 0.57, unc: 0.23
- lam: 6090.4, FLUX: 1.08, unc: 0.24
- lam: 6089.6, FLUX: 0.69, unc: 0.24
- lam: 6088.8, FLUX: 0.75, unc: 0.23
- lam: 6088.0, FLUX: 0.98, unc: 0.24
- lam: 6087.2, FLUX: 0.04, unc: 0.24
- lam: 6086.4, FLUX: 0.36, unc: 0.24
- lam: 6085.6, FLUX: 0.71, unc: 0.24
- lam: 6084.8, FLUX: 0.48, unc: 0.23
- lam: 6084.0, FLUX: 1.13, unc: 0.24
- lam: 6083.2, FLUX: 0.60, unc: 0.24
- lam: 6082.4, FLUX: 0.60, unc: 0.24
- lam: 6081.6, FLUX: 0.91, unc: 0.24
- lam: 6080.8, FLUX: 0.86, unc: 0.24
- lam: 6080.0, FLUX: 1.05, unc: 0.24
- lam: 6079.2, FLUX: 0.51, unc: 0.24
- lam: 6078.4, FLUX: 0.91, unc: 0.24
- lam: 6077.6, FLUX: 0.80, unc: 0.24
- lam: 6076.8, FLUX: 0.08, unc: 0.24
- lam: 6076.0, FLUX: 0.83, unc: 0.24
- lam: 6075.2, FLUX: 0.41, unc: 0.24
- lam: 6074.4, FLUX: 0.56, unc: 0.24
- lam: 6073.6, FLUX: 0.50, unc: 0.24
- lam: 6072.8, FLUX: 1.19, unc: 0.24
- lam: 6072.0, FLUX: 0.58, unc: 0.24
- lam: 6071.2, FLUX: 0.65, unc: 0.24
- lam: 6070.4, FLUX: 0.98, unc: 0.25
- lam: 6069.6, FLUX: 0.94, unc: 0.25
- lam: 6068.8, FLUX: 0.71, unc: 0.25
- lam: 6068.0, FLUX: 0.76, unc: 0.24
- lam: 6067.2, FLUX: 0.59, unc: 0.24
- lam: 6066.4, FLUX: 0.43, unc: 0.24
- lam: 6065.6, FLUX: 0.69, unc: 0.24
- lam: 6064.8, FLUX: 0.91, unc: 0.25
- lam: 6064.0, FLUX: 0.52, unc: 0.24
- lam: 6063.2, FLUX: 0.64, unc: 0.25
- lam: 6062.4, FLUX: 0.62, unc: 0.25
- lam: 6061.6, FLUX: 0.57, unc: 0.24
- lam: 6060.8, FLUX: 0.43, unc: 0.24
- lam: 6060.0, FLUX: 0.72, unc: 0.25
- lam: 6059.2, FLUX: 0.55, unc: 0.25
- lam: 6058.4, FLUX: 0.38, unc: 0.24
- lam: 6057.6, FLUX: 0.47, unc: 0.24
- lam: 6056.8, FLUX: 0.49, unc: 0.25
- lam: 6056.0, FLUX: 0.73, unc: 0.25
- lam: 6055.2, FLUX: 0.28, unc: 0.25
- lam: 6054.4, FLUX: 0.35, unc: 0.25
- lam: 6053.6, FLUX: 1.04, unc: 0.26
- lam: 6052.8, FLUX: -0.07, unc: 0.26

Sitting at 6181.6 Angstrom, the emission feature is Hbeta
